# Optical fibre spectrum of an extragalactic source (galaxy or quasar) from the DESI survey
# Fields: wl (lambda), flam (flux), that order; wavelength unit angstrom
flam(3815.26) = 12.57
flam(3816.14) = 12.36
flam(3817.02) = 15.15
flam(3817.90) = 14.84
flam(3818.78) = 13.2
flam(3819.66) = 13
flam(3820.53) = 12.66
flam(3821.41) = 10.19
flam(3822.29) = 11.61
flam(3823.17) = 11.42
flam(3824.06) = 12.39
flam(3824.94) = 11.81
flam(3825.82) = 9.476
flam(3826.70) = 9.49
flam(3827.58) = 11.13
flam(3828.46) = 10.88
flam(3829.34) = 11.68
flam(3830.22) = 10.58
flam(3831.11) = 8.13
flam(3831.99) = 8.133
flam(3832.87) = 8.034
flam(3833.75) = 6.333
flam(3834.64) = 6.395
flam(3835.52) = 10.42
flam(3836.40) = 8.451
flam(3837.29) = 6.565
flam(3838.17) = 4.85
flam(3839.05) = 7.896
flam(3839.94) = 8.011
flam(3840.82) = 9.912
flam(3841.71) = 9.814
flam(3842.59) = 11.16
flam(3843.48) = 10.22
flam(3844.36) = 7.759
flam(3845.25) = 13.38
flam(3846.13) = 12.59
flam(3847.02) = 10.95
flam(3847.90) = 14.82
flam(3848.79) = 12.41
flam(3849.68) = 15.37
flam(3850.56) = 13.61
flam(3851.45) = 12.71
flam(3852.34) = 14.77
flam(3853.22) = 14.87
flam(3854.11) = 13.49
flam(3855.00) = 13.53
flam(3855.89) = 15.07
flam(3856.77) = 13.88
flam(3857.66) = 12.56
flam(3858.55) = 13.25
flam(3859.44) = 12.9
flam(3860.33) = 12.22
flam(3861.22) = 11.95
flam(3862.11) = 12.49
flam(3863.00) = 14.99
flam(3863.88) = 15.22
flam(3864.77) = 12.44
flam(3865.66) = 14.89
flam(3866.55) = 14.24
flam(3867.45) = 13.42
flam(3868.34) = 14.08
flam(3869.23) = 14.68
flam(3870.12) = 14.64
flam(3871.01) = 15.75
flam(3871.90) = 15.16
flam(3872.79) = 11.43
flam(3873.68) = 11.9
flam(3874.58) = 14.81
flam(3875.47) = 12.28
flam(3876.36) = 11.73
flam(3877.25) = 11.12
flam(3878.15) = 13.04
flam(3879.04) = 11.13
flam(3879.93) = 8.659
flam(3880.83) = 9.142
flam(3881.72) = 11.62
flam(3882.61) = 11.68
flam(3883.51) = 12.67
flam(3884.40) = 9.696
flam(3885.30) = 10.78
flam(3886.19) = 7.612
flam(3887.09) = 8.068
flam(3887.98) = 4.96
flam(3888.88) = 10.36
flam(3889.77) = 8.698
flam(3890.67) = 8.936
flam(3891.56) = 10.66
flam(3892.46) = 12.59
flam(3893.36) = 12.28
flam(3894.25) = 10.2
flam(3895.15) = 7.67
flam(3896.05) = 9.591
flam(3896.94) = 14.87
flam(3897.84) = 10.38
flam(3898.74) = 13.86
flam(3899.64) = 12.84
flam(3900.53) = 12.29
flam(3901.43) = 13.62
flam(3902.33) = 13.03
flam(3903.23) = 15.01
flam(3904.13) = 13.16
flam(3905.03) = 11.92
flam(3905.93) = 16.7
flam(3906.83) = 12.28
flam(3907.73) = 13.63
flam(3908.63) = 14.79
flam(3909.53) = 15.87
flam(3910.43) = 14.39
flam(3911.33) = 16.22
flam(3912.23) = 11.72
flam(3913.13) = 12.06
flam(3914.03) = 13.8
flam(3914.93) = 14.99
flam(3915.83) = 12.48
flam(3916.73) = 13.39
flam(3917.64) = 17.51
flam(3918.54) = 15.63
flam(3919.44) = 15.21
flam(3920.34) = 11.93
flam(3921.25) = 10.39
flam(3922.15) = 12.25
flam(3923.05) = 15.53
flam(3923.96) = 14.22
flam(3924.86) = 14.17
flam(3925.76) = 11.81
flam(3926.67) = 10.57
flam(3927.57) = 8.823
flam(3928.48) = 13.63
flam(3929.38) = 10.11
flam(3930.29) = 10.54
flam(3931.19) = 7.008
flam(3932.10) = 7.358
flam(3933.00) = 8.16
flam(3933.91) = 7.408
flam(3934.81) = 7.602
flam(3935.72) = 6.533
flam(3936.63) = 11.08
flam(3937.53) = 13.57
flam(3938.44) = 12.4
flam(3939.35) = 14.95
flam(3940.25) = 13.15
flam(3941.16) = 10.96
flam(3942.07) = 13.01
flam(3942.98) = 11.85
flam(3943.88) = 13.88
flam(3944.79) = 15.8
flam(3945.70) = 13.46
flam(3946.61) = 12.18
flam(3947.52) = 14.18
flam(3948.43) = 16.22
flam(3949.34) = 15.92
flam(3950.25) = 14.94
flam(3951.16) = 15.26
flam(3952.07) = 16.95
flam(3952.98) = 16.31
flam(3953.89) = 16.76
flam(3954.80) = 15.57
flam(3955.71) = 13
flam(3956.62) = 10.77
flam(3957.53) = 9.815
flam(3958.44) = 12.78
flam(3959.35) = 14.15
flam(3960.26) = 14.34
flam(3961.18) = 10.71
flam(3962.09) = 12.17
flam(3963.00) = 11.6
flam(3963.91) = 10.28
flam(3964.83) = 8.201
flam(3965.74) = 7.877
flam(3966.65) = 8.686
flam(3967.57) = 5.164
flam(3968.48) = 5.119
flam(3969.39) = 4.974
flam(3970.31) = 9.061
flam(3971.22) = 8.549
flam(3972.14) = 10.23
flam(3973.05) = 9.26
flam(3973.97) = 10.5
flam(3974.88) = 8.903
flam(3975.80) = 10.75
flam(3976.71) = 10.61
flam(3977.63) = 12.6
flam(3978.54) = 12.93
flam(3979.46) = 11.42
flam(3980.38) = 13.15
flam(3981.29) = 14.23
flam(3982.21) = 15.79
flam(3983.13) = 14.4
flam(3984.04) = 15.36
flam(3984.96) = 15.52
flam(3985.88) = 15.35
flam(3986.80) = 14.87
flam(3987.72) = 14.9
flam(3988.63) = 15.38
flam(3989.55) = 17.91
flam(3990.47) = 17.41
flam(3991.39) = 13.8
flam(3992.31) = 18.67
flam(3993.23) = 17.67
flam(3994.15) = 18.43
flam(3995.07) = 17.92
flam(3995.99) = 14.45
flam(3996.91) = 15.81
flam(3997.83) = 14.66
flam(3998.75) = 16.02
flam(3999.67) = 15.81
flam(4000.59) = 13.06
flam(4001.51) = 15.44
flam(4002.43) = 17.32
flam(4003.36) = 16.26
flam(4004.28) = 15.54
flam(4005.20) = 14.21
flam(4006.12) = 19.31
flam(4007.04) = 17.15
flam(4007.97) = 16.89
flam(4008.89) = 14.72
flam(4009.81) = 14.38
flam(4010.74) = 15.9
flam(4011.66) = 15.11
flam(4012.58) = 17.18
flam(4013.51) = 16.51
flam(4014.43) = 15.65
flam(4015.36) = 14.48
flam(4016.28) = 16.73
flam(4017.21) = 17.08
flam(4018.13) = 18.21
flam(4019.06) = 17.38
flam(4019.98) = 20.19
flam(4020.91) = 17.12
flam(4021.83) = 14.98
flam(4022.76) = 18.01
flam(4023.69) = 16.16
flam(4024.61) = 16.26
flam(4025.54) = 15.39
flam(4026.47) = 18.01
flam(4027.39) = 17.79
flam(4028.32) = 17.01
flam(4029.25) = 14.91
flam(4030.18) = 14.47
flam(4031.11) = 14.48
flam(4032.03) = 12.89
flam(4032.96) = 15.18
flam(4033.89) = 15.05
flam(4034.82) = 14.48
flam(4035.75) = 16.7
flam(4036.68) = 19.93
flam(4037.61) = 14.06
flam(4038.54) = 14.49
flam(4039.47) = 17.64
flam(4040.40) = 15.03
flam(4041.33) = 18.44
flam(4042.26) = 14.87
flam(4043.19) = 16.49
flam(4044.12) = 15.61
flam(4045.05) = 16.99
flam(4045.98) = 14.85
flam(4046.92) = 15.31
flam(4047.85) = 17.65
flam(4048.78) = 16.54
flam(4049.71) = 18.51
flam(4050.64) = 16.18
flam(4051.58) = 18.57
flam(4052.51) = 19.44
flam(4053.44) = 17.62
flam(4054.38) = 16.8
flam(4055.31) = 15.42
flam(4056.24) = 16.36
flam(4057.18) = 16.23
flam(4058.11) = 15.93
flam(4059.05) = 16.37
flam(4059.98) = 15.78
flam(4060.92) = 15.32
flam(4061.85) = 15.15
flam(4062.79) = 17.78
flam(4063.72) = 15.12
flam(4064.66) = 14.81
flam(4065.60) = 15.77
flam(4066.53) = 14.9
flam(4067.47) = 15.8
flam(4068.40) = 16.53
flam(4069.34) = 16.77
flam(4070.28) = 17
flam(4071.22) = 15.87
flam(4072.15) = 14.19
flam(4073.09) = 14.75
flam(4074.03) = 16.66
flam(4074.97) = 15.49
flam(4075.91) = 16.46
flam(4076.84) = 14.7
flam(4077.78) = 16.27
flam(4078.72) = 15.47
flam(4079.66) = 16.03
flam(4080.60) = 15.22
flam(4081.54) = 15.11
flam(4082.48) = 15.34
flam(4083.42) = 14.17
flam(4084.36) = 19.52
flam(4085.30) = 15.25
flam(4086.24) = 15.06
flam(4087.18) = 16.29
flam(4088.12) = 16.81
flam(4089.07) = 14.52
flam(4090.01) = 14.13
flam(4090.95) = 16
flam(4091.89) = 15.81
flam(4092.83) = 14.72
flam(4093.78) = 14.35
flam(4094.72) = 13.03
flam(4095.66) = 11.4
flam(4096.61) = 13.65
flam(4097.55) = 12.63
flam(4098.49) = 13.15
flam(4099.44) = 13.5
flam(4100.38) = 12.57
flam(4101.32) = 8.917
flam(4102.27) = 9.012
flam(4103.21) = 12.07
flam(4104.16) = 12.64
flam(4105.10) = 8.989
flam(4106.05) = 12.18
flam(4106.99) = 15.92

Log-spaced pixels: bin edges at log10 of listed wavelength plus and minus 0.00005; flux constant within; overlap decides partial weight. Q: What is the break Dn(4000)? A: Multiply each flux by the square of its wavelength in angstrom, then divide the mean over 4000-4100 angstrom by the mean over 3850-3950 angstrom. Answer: 1.37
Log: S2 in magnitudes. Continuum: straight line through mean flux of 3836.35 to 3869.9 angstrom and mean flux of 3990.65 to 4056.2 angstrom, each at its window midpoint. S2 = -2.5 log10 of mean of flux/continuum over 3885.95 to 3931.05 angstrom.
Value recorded 0.108 mag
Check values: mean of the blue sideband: 12.3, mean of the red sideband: 16.3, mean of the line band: 12.3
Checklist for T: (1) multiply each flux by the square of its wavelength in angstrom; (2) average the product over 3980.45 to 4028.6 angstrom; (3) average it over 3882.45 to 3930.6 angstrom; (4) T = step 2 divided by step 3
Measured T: 1.39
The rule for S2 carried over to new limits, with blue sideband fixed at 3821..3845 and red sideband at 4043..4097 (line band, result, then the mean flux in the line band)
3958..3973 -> 0.33 mag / 9.6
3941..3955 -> -0.17 mag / 14.6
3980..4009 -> -0.15 mag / 15.9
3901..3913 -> -0.22 mag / 14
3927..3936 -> 0.34 mag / 8.79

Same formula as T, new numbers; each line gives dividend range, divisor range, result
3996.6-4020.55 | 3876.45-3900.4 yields 1.63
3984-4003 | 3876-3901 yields 1.59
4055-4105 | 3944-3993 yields 1.23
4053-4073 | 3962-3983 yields 1.65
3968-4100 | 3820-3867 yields 1.48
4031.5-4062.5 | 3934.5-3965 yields 1.31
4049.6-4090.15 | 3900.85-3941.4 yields 1.38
